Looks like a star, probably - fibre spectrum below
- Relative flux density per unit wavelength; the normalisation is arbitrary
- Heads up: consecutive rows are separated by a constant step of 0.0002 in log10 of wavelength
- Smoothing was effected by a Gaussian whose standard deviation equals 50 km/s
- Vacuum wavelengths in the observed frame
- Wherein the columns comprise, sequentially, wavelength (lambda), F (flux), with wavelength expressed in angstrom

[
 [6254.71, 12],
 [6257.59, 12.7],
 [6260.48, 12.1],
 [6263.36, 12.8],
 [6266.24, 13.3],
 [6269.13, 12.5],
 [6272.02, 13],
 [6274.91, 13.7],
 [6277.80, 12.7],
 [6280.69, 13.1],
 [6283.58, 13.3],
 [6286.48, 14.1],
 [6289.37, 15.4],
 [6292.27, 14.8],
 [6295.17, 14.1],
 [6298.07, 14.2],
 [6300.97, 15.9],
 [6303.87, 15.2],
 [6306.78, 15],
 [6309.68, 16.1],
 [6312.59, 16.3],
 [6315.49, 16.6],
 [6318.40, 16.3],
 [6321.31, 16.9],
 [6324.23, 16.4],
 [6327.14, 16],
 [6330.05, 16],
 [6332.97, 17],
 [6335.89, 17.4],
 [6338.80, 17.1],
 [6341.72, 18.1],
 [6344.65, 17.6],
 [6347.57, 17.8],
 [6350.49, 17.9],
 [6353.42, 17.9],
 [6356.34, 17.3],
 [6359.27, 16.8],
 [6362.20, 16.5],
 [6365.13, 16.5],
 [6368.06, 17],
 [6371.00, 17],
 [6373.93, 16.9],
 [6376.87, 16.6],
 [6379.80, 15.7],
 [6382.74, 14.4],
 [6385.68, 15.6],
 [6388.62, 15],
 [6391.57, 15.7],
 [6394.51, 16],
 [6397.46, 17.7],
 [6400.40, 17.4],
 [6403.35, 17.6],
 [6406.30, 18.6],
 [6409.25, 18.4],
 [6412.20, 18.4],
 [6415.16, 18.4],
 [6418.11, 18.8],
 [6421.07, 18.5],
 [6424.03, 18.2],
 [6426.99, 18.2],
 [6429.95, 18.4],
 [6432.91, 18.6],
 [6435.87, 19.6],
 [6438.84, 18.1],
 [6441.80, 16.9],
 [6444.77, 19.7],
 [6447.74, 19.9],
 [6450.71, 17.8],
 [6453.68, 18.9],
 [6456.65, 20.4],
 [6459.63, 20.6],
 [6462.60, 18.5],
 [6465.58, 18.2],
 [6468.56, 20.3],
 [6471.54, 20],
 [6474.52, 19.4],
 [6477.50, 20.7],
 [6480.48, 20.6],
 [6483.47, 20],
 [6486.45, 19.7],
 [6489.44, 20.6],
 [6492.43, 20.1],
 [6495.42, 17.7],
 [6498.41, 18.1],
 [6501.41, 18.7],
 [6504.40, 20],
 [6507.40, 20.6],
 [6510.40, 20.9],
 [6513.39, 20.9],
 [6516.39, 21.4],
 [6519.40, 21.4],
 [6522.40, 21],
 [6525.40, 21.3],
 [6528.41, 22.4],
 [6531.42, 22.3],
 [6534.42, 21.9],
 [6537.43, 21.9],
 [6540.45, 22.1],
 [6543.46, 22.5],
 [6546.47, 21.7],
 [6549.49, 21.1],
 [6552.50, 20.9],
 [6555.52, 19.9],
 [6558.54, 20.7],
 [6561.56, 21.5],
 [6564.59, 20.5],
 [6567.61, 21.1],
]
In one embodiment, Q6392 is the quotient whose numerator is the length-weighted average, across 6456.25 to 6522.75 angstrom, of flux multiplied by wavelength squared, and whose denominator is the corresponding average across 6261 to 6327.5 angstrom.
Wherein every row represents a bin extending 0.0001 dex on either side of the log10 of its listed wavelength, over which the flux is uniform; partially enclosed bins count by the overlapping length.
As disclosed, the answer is 1.45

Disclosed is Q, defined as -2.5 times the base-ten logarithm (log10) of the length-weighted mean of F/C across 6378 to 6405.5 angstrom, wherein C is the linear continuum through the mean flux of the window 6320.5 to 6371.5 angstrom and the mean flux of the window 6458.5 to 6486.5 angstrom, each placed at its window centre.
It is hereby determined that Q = 0.119 mag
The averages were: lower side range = 17.1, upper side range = 19.8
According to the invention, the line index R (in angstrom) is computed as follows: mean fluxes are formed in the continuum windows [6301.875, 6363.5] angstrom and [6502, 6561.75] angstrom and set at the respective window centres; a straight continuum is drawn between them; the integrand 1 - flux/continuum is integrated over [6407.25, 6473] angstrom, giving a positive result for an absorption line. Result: 1.2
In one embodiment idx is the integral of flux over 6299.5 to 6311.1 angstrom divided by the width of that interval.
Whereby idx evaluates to 15.5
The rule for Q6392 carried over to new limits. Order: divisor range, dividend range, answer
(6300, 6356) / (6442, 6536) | 1.26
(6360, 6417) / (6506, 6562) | 1.33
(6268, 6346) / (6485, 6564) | 1.45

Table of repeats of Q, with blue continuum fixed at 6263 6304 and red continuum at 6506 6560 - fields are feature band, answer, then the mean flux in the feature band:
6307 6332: -0.093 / 16.3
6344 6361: -0.104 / 17.5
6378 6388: 0.108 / 15.3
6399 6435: -0.026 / 18.3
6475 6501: 0.021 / 19.6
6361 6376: -0.023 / 16.8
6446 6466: -0.010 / 19.2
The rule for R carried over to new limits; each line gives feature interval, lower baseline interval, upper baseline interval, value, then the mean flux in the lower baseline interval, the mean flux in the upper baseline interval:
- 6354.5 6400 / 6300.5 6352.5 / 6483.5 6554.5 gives 3.6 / 16.7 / 20.8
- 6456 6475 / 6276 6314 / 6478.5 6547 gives -0.2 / 14.6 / 20.8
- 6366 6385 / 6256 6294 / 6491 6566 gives 0.1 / 13.3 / 20.9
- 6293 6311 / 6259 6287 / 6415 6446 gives -1.3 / 13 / 18.5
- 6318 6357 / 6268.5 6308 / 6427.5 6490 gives -3.8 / 14.1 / 19.3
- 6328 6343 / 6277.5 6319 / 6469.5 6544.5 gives -1.1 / 14.9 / 20.6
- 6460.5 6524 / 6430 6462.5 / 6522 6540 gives 1.8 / 19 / 21.9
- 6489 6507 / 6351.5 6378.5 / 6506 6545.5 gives 1.4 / 17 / 21.6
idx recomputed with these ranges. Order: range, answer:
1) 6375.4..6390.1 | 15.5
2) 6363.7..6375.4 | 16.8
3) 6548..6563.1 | 20.8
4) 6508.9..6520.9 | 21.2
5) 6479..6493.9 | 20.2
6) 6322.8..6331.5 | 16.1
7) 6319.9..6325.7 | 16.6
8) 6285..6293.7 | 14.8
